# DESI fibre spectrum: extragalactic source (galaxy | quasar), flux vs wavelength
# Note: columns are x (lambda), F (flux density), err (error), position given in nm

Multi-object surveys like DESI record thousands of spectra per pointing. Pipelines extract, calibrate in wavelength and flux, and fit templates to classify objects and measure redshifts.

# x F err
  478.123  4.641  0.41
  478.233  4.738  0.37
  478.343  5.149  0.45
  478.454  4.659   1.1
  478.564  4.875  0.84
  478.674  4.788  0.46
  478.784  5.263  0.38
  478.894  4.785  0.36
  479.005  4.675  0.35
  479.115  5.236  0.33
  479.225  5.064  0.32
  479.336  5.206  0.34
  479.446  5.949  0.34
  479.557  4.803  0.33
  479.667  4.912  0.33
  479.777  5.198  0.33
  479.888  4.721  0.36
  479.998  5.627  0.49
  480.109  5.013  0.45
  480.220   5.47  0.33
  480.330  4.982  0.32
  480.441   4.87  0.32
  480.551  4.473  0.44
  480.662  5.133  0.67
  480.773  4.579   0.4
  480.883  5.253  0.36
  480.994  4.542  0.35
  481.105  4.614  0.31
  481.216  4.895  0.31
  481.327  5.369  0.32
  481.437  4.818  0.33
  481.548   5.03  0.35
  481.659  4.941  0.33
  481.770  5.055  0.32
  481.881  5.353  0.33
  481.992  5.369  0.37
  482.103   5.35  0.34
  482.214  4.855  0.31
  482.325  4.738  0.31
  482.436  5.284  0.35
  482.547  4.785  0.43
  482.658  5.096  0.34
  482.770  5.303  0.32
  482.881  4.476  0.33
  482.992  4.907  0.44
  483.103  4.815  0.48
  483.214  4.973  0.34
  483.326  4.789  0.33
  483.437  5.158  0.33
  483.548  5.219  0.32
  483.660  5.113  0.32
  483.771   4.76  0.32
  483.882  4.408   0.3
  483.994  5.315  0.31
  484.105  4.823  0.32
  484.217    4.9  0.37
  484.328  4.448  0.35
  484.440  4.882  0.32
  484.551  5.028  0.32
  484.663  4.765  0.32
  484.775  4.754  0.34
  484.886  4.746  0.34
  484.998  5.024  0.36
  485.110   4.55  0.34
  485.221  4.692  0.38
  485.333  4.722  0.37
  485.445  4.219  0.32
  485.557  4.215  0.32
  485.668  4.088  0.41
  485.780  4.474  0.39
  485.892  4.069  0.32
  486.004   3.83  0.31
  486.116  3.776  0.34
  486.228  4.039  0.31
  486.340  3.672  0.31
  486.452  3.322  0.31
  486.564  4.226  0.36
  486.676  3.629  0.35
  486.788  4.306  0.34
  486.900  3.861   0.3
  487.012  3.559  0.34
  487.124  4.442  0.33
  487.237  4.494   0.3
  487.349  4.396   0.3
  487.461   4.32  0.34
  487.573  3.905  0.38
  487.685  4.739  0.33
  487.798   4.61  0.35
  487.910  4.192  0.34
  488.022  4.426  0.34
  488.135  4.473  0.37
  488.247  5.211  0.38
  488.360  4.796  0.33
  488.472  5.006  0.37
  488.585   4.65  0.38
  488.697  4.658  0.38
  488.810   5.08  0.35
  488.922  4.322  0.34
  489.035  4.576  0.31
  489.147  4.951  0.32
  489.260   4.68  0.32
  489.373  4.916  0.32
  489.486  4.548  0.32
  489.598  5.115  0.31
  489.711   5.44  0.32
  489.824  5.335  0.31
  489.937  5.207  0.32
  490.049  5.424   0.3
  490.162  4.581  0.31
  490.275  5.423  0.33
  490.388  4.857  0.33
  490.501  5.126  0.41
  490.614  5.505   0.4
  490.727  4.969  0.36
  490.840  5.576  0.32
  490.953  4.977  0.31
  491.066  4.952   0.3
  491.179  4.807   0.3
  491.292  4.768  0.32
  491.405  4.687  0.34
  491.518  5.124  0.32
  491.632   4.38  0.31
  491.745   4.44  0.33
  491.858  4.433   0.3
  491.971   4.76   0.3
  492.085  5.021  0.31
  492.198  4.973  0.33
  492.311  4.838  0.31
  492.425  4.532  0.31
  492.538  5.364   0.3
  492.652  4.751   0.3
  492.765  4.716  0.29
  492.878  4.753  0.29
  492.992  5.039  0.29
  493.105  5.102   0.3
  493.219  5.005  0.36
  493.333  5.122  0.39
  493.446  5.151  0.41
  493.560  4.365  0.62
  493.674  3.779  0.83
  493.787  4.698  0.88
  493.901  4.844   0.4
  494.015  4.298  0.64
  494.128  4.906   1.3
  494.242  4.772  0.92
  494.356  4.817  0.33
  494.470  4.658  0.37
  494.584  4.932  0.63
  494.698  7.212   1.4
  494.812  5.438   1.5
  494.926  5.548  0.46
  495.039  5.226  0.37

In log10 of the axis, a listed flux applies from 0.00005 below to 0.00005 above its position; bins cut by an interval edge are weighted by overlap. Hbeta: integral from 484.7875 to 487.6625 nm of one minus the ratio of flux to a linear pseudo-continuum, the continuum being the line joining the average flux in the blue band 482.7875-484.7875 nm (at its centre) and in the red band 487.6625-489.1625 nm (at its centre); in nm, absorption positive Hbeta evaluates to 0.35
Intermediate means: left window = 4.87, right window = 4.68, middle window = 4.2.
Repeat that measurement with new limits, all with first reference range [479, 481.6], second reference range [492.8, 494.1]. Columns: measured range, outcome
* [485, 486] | 0.11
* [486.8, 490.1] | 0.13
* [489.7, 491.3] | -0.11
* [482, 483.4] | 0.00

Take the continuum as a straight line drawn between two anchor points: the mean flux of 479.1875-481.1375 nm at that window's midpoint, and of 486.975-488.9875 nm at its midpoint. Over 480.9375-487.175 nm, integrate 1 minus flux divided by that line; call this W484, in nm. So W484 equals 0.175 nm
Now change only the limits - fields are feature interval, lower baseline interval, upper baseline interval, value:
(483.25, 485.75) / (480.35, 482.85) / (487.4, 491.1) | 0.09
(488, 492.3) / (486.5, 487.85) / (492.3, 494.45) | -0.41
